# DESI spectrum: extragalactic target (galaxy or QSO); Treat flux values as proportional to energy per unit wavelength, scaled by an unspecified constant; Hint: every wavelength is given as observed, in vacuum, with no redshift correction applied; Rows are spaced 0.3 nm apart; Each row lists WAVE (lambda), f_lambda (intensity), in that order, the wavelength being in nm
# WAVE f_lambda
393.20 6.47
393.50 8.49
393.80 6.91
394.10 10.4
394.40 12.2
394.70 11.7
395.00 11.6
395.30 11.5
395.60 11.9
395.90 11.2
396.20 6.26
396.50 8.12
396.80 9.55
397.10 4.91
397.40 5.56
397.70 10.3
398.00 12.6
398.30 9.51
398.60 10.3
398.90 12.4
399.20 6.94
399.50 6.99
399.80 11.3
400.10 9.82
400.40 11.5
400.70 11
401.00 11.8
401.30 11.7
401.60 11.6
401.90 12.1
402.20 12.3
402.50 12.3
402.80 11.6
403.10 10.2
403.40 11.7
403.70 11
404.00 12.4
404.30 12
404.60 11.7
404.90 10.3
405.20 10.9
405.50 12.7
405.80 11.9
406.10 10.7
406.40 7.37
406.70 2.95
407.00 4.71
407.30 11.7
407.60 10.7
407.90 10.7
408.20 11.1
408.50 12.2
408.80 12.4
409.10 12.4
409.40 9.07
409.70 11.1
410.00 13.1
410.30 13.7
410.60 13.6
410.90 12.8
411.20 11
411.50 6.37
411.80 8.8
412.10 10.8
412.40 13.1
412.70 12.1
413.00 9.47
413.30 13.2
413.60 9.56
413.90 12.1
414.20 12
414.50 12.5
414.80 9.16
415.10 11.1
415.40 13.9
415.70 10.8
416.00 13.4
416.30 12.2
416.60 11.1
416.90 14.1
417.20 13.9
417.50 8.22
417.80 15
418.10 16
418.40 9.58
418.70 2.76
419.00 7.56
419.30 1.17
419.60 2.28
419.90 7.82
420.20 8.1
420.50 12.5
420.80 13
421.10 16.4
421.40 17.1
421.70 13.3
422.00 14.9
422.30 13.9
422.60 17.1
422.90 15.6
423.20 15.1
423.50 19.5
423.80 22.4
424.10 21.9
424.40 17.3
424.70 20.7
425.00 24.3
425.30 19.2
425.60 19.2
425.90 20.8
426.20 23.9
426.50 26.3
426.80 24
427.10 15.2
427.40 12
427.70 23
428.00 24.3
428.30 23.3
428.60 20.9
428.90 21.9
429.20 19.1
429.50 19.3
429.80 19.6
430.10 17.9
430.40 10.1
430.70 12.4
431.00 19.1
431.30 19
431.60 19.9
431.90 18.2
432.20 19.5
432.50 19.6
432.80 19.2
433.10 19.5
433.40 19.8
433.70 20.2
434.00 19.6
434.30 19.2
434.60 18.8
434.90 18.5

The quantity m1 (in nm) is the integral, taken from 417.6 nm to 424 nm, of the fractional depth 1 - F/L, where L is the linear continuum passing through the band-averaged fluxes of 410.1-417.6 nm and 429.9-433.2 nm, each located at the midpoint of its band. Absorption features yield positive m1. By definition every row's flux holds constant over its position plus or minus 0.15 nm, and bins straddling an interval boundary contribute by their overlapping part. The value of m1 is 0.752 nm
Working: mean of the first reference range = 11.6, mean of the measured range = 12.5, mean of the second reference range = 17.7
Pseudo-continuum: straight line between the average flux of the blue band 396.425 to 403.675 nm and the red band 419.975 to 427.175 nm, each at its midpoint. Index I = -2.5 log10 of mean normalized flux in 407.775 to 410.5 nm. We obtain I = 0.13 mag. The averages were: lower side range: 10.3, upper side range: 17.9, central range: 11.8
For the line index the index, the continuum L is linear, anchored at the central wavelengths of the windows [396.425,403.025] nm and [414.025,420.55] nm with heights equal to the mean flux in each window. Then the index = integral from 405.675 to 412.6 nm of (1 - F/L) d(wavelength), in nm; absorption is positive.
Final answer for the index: -0.22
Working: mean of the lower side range 10.2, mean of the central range 10.5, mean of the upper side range 10.2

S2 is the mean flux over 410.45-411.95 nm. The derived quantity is 10.5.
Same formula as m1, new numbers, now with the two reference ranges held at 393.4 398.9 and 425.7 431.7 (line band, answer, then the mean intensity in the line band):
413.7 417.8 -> 0.97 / 12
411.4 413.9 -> 0.70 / 10.6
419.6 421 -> 0.60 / 9.71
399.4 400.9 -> 0.09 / 10.3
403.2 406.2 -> 0.19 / 11.5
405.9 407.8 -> 0.70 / 8.19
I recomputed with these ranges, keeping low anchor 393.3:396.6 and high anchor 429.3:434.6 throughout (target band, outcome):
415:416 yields 0.20 mag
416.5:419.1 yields 0.35 mag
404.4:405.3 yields 0.11 mag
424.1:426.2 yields -0.22 mag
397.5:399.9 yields 0.10 mag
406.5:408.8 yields 0.35 mag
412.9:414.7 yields 0.24 mag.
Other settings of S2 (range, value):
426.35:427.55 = 19.4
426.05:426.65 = 25.1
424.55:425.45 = 21.4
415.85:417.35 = 12.9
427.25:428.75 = 20.7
